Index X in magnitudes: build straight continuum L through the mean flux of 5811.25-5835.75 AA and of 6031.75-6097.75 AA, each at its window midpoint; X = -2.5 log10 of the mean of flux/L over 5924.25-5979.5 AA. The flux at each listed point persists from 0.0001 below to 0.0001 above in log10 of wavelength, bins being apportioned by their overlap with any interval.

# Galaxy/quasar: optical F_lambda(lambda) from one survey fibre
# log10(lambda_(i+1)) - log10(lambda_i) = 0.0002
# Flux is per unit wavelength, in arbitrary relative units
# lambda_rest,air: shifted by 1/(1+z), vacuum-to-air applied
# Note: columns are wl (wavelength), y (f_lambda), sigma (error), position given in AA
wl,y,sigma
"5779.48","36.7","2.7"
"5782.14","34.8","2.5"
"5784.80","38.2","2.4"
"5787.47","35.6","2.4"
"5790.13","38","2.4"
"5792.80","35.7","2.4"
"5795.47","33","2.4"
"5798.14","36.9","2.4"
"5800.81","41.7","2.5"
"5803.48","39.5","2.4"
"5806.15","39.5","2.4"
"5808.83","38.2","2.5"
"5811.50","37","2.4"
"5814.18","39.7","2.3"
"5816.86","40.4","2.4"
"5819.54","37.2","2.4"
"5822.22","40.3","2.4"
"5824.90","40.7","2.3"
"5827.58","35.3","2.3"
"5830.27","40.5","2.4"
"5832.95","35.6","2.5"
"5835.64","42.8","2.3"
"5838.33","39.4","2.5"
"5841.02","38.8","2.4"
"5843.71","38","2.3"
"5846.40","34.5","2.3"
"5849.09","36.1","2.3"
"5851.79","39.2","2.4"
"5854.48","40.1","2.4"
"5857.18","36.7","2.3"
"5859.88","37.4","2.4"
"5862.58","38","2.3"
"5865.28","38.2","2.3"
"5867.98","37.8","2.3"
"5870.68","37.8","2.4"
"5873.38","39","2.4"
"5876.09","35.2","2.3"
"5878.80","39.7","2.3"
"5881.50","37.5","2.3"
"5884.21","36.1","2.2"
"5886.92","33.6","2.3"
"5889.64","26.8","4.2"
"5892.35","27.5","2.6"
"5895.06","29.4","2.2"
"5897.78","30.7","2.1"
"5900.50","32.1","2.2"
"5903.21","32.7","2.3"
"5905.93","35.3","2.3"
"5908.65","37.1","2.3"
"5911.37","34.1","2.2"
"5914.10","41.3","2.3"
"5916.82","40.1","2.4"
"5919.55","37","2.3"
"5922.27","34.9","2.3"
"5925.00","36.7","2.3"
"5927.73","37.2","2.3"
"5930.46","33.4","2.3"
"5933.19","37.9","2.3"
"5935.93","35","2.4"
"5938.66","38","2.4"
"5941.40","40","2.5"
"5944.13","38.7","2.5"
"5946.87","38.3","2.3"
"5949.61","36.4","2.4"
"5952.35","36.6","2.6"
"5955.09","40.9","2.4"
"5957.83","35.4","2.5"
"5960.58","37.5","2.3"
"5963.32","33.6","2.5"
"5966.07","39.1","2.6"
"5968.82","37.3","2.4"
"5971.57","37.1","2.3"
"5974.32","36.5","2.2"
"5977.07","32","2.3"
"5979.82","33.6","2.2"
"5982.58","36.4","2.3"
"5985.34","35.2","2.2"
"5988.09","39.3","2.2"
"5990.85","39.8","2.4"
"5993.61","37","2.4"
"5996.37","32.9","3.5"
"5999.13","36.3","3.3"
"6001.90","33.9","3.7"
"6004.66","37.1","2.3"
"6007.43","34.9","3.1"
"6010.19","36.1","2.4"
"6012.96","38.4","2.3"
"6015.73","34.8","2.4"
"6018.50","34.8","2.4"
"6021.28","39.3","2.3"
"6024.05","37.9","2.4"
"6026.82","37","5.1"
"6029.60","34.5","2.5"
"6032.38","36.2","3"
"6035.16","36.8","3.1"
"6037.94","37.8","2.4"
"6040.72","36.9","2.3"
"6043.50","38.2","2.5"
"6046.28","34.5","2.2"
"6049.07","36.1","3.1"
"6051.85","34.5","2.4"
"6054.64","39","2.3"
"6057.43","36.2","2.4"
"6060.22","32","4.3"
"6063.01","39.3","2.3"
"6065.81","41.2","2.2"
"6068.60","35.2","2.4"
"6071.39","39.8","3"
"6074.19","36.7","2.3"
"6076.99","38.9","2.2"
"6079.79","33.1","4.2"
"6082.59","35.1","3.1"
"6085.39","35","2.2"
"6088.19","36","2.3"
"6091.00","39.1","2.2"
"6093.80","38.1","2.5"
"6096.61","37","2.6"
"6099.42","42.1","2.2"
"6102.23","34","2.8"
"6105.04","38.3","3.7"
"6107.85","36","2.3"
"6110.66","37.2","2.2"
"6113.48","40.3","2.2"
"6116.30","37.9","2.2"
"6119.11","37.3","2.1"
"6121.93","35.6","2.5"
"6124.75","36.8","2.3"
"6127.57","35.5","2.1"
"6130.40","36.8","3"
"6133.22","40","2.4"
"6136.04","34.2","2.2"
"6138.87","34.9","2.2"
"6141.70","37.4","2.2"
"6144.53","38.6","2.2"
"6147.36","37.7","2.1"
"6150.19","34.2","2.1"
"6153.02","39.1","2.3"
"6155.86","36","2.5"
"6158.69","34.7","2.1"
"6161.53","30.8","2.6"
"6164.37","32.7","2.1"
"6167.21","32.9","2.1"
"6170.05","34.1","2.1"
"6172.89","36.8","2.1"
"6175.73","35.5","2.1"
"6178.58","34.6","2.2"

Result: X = 0.03 mag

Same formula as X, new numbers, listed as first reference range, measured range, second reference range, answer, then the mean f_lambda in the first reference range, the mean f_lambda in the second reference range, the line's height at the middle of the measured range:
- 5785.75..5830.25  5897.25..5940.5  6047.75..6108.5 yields 0.05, 38.1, 37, 37.6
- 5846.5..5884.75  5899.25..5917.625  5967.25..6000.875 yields 0.03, 37.7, 36.1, 37.1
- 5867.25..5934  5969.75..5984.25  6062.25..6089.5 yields 0.02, 35.2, 37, 36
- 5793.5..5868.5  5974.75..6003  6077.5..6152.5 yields 0.05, 38.3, 36.9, 37.5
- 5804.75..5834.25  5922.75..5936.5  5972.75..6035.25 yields 0.03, 38.6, 36.1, 37.1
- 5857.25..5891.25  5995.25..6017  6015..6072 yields 0.03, 36.4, 36.7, 36.7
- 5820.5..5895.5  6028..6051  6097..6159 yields 0.02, 36.9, 37.1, 37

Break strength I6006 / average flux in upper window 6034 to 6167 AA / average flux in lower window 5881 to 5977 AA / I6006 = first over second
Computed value 1.03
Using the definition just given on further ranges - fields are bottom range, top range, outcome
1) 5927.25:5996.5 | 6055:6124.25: 1.01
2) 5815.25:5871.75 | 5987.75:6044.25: 0.95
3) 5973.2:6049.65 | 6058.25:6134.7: 1.03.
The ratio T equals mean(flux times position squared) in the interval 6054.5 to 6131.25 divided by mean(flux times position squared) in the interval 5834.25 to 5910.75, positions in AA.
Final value 1.11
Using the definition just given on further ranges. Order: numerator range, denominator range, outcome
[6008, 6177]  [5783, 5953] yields 1.07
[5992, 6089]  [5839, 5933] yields 1.07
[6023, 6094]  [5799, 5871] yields 1.03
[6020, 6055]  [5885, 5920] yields 1.14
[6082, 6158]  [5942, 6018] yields 1.06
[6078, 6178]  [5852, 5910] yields 1.12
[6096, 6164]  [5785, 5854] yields 1.07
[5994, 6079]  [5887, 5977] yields 1.06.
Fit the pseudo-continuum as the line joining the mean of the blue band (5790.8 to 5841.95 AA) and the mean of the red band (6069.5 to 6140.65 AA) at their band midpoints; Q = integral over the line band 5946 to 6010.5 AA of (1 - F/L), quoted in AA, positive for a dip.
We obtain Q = 2.2 AA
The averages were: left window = 38.5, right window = 37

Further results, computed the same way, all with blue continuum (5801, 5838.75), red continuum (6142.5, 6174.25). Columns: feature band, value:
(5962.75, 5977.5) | 0.4 AA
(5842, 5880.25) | 0.9 AA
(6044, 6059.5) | 0.2 AA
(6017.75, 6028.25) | -0.2 AA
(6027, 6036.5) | 0.2 AA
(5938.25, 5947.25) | -0.3 AA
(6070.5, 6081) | -0.2 AA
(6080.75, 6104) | -0.6 AA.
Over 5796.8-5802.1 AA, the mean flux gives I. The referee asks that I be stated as 39.3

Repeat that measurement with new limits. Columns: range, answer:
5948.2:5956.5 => 38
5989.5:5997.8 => 36.6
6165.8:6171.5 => 33.5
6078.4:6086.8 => 34.4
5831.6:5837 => 39.2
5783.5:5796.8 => 36.1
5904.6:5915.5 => 37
